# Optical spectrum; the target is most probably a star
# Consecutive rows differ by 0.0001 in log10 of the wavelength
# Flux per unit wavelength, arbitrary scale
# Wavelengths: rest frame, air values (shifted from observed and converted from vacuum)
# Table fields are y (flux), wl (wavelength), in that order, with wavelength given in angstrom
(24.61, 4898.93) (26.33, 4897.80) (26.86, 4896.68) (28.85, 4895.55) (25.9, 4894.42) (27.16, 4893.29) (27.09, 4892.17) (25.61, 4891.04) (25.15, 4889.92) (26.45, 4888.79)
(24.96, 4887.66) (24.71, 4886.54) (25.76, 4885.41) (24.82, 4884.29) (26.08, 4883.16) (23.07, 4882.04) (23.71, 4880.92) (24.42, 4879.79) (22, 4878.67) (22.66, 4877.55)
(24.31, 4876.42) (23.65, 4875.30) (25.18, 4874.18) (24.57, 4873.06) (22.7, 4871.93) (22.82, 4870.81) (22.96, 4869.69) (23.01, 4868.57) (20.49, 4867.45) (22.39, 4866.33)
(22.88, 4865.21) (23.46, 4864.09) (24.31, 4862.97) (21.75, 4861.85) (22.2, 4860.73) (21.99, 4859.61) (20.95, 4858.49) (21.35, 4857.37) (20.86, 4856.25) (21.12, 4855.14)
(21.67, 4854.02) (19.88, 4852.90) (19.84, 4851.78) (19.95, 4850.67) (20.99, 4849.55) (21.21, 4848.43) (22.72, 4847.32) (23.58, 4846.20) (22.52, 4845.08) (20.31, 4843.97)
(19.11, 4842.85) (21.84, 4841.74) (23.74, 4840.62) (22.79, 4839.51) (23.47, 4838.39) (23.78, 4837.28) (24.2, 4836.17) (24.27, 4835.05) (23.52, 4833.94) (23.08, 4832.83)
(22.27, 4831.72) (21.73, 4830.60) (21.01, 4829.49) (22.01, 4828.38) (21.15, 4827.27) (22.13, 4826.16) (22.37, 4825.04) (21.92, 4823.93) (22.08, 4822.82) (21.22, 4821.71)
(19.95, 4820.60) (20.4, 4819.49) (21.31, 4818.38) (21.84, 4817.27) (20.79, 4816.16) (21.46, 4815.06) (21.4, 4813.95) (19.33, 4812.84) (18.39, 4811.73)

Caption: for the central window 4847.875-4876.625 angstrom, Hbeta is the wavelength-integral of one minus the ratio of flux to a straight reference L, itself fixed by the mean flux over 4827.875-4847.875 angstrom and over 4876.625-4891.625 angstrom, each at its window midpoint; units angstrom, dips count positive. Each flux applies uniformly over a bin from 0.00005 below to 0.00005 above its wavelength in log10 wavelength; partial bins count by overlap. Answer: 1.8 angstrom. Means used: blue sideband 22.6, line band 22.2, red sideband 24.6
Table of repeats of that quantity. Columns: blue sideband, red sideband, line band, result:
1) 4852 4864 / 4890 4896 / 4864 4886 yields 0.5 angstrom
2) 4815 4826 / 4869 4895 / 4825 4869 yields 1.3 angstrom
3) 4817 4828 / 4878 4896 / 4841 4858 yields 1.4 angstrom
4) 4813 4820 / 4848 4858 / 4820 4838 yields -1.1 angstrom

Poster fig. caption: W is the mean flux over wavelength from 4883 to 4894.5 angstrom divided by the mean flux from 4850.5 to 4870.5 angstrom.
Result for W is 1.18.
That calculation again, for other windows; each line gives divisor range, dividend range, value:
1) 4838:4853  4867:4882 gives 1.08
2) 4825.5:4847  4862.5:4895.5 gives 1.08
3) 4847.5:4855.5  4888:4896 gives 1.28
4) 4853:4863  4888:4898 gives 1.23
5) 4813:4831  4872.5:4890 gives 1.14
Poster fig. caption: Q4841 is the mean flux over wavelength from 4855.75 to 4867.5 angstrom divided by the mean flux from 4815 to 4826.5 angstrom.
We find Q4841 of 1.03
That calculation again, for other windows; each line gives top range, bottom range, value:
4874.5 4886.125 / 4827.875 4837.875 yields 1.05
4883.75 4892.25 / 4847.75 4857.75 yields 1.23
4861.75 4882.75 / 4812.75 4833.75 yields 1.08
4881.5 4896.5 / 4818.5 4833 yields 1.20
